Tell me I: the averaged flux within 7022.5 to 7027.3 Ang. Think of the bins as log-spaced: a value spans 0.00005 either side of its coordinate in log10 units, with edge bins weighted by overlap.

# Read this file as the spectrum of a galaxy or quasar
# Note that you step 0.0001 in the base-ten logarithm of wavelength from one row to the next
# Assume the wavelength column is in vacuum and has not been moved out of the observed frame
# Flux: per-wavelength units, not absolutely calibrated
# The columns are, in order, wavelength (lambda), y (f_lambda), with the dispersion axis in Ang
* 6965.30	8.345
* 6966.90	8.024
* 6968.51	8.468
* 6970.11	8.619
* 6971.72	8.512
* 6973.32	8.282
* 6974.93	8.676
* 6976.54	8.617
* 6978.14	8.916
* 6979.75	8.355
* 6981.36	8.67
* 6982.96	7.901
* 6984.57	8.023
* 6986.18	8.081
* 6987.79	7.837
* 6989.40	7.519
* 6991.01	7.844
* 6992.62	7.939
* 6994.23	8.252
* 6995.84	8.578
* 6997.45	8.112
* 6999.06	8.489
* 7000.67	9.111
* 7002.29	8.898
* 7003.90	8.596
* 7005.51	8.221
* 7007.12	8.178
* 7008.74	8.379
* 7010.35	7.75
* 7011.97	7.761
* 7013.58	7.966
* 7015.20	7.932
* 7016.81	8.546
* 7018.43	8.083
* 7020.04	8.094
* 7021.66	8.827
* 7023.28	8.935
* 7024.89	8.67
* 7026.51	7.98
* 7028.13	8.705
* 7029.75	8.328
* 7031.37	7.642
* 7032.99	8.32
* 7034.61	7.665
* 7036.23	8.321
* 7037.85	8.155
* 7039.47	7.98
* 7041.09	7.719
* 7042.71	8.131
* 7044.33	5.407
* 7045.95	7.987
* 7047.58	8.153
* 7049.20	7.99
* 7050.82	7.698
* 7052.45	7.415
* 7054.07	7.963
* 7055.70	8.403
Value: 8.54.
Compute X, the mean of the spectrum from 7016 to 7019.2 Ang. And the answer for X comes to 8.32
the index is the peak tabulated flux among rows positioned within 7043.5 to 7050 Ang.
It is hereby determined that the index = 8.153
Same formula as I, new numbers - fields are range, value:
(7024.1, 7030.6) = 8.41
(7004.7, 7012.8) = 8.06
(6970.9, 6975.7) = 8.48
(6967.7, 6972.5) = 8.52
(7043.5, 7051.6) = 7.45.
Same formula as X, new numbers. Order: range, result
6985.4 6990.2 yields 7.81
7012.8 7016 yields 7.94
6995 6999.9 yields 8.41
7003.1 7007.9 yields 8.34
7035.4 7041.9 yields 8.05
